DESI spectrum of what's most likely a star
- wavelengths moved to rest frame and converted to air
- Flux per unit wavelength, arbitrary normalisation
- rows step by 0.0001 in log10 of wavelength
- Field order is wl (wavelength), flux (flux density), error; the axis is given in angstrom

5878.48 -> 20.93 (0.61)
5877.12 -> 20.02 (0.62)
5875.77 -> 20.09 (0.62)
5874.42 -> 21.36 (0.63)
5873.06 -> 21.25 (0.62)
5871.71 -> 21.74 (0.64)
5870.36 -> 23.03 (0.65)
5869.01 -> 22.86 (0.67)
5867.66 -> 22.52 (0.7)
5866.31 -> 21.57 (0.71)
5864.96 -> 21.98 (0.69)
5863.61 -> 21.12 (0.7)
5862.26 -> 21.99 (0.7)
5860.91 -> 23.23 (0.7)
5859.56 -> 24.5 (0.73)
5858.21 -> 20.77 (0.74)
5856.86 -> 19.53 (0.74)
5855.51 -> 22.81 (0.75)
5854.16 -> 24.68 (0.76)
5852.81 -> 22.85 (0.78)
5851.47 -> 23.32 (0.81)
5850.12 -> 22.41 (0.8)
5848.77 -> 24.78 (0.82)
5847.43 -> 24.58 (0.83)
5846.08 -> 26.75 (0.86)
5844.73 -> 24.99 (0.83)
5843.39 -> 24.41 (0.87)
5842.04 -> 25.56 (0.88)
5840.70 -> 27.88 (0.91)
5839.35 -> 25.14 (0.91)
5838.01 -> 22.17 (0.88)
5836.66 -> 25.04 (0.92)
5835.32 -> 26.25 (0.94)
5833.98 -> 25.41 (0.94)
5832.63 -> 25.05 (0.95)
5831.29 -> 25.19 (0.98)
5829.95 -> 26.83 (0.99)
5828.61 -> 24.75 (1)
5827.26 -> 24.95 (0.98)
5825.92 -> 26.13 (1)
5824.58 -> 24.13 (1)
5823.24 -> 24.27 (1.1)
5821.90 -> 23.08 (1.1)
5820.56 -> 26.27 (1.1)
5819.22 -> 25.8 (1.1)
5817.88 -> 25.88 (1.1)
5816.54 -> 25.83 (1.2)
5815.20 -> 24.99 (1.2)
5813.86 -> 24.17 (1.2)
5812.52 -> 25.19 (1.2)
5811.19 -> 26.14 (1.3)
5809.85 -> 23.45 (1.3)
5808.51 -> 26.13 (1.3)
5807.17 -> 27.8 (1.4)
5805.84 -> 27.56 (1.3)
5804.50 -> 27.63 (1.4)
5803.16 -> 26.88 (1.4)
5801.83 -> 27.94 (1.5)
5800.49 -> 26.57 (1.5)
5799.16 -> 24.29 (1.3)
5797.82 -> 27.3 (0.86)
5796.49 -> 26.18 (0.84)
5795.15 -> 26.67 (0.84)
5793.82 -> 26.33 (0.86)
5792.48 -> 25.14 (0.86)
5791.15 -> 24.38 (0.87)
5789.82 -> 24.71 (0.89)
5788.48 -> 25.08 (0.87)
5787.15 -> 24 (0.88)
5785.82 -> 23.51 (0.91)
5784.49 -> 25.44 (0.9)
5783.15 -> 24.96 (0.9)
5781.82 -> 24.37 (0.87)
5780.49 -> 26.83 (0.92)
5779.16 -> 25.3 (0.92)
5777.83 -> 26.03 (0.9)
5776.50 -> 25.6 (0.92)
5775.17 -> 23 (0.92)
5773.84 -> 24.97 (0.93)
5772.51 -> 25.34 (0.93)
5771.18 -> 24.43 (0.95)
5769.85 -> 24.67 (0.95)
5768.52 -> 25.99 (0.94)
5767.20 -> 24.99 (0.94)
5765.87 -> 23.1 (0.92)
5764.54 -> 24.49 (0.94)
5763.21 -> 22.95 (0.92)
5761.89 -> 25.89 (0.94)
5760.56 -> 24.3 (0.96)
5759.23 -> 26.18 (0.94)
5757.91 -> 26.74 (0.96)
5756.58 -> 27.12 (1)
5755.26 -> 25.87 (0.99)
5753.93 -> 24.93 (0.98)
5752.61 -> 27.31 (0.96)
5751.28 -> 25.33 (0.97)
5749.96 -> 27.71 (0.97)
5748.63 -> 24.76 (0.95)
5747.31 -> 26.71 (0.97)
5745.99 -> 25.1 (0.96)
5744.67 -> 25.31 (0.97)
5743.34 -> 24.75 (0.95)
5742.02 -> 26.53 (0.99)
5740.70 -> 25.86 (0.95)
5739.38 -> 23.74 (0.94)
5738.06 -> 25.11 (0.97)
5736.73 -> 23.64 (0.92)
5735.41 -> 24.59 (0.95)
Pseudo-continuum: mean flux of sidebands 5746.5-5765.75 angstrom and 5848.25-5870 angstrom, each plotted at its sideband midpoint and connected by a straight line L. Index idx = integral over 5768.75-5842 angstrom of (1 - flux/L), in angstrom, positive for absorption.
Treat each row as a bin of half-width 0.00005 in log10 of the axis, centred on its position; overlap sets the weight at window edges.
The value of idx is -3.9 angstrom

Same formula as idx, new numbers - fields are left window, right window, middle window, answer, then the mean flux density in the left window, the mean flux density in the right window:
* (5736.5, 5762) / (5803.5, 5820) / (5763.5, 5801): 1.0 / 25.7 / 25.9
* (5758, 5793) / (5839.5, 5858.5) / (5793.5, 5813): -1.5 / 24.9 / 24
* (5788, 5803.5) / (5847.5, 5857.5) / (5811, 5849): -1.7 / 25.9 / 23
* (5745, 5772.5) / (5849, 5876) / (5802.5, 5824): -1.7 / 25.4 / 22.3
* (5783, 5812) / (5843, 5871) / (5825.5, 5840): -0.6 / 25.8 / 23.1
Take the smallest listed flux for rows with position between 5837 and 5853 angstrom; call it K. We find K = 22.17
